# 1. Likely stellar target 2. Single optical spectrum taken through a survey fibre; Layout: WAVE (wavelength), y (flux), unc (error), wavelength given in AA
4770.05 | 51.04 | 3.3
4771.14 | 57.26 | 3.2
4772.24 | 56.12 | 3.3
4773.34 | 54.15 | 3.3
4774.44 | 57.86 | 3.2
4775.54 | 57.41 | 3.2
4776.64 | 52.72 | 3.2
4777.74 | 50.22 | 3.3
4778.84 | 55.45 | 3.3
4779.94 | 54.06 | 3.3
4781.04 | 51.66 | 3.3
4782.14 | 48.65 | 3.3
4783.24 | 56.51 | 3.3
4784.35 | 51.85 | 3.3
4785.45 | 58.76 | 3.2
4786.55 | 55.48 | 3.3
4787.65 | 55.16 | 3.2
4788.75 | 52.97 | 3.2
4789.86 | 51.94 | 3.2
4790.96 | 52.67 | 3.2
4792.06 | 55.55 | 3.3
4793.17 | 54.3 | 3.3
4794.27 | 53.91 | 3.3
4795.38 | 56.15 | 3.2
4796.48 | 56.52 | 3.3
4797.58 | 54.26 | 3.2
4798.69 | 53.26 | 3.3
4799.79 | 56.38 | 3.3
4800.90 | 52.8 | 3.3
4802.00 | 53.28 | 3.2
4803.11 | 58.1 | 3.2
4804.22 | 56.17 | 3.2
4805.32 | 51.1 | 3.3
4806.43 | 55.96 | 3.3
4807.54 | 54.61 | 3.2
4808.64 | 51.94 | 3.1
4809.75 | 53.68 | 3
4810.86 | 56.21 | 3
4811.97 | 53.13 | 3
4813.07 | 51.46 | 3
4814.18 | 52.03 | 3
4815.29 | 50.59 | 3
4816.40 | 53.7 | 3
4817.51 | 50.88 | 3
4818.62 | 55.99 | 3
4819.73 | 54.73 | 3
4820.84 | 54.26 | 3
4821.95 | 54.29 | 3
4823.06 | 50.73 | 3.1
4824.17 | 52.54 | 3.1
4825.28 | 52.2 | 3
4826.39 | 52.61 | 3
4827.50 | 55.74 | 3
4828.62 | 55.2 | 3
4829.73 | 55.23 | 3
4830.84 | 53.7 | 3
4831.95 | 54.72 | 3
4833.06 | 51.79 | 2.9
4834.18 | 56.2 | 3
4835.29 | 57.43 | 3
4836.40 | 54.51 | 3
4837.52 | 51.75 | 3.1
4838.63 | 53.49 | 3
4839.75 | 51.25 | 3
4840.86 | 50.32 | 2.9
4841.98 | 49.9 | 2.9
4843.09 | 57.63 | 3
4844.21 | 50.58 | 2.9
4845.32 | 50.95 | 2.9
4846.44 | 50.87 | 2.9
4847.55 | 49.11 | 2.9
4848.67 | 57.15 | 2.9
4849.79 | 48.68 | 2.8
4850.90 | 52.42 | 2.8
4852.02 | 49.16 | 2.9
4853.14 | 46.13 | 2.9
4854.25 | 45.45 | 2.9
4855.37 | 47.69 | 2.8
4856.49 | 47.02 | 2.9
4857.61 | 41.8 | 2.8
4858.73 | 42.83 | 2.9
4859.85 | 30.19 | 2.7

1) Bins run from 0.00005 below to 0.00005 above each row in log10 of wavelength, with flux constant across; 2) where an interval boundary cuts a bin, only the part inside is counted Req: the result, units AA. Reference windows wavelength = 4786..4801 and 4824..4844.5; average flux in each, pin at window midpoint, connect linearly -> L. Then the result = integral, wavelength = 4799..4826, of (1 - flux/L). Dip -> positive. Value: 0.2 AA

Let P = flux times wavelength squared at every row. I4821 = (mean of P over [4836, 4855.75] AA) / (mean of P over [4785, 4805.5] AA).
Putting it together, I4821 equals 1.0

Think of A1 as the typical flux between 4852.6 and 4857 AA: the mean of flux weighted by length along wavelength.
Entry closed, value 46.6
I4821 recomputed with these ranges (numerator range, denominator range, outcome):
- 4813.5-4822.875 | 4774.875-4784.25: 1.01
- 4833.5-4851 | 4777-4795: 1.00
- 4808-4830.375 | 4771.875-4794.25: 1.00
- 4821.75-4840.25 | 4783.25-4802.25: 1.00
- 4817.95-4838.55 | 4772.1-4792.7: 1.02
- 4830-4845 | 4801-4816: 1.01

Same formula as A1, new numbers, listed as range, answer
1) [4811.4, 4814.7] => 52.3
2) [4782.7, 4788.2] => 55.5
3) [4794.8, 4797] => 56.3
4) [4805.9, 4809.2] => 54.2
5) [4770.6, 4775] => 56.3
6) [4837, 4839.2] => 52.6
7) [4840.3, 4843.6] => 52.6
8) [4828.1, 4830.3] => 55.3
